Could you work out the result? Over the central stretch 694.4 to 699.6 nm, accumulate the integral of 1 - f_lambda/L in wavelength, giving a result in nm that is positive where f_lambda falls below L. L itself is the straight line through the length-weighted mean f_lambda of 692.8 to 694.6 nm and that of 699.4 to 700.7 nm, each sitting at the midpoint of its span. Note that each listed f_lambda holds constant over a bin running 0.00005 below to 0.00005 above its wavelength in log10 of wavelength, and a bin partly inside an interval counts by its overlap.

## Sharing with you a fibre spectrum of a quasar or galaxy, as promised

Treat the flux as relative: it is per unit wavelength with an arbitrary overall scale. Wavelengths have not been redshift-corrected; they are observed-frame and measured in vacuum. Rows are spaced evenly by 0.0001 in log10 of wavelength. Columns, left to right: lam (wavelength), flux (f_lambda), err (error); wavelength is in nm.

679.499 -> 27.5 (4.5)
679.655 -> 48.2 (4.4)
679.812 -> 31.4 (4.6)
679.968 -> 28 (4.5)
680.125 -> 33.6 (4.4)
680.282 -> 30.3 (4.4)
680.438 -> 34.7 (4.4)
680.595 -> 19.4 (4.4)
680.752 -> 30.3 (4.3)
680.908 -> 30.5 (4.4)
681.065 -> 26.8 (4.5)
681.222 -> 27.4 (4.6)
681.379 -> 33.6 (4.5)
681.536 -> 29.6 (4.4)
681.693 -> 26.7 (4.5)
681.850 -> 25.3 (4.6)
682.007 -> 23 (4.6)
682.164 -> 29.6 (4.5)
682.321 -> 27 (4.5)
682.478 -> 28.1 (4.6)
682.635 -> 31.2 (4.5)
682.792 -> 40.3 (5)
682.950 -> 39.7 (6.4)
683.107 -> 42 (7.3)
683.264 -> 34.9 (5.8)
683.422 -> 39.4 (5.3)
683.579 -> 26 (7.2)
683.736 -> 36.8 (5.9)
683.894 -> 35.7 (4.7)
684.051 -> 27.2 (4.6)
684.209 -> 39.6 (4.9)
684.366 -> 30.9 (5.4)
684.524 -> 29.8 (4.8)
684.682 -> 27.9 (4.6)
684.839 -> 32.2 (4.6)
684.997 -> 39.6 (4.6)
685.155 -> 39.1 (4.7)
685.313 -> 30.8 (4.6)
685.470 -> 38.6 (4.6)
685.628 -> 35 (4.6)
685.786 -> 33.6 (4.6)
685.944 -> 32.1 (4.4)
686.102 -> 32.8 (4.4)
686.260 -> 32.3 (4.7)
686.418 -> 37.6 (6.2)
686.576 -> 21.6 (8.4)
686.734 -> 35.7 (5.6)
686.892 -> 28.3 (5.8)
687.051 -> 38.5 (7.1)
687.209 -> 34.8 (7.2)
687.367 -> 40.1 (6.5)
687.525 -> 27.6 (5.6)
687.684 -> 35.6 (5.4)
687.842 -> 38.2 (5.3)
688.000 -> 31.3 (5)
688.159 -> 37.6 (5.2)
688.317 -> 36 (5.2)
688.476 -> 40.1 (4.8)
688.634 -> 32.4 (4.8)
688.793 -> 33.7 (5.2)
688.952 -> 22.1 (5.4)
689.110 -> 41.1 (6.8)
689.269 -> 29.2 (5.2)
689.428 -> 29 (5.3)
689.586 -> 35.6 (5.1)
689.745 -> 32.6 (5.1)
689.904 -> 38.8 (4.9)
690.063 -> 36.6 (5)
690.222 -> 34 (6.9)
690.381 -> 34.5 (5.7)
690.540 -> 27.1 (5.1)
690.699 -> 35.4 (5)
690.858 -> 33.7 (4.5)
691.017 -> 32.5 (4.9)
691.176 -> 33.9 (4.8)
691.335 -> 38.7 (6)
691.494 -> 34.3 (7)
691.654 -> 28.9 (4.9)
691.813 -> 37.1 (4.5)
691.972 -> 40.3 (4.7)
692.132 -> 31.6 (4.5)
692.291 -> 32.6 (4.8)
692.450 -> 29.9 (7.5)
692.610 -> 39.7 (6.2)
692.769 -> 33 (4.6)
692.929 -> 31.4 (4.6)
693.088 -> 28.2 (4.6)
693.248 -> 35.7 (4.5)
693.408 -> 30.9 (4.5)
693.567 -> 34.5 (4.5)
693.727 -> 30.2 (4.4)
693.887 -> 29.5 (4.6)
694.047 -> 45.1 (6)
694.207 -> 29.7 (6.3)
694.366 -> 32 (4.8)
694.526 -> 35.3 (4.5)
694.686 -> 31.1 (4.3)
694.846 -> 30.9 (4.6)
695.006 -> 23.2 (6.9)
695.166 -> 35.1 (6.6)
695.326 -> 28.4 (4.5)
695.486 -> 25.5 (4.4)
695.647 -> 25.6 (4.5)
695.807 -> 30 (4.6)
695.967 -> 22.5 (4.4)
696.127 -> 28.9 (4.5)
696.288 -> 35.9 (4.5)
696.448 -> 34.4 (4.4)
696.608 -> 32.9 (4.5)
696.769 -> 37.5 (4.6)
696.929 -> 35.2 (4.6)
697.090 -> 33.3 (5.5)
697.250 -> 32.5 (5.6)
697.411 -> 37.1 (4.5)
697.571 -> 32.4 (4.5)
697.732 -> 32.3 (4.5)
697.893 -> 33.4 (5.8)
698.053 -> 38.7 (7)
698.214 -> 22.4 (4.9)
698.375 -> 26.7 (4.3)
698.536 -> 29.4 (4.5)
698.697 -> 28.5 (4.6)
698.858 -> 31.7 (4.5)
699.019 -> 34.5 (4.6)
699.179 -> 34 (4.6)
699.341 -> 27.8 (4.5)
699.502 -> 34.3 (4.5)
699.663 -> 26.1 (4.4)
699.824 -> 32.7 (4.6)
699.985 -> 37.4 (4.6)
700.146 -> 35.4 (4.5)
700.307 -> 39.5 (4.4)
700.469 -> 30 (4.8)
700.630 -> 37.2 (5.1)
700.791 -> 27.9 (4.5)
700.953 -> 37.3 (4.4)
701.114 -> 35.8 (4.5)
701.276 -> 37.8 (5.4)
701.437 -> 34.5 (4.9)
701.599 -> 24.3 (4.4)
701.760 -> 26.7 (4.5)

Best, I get 0.34 nm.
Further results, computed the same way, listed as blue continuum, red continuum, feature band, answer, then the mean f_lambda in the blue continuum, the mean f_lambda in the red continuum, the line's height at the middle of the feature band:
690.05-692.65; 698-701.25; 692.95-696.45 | 0.25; 34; 32.4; 33.4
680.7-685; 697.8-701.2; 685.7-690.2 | -0.26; 31.7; 32.4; 31.9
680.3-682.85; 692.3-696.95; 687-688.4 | -0.24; 28.9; 31.8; 30.3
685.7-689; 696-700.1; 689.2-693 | -0.08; 33.5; 32.3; 33.1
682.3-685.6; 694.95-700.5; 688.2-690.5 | -0.05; 34.3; 31.6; 33.2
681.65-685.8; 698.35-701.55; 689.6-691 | -0.05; 33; 32.9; 33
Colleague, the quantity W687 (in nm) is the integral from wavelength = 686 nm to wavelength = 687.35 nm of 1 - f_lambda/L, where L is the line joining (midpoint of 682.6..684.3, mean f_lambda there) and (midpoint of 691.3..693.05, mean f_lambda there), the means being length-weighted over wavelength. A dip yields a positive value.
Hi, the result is 0.08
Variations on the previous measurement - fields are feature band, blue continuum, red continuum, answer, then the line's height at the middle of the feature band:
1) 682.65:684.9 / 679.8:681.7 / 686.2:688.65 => -0.198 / 31.6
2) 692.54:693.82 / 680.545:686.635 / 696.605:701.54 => -0.008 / 32.7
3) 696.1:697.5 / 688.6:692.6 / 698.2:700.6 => -0.092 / 32.3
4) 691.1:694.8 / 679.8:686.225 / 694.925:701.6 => -0.187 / 32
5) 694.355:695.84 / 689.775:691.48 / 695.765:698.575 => 0.146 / 32.8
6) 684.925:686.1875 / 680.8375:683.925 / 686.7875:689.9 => -0.087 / 32.9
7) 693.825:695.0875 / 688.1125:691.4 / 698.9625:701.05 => 0.059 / 33.7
